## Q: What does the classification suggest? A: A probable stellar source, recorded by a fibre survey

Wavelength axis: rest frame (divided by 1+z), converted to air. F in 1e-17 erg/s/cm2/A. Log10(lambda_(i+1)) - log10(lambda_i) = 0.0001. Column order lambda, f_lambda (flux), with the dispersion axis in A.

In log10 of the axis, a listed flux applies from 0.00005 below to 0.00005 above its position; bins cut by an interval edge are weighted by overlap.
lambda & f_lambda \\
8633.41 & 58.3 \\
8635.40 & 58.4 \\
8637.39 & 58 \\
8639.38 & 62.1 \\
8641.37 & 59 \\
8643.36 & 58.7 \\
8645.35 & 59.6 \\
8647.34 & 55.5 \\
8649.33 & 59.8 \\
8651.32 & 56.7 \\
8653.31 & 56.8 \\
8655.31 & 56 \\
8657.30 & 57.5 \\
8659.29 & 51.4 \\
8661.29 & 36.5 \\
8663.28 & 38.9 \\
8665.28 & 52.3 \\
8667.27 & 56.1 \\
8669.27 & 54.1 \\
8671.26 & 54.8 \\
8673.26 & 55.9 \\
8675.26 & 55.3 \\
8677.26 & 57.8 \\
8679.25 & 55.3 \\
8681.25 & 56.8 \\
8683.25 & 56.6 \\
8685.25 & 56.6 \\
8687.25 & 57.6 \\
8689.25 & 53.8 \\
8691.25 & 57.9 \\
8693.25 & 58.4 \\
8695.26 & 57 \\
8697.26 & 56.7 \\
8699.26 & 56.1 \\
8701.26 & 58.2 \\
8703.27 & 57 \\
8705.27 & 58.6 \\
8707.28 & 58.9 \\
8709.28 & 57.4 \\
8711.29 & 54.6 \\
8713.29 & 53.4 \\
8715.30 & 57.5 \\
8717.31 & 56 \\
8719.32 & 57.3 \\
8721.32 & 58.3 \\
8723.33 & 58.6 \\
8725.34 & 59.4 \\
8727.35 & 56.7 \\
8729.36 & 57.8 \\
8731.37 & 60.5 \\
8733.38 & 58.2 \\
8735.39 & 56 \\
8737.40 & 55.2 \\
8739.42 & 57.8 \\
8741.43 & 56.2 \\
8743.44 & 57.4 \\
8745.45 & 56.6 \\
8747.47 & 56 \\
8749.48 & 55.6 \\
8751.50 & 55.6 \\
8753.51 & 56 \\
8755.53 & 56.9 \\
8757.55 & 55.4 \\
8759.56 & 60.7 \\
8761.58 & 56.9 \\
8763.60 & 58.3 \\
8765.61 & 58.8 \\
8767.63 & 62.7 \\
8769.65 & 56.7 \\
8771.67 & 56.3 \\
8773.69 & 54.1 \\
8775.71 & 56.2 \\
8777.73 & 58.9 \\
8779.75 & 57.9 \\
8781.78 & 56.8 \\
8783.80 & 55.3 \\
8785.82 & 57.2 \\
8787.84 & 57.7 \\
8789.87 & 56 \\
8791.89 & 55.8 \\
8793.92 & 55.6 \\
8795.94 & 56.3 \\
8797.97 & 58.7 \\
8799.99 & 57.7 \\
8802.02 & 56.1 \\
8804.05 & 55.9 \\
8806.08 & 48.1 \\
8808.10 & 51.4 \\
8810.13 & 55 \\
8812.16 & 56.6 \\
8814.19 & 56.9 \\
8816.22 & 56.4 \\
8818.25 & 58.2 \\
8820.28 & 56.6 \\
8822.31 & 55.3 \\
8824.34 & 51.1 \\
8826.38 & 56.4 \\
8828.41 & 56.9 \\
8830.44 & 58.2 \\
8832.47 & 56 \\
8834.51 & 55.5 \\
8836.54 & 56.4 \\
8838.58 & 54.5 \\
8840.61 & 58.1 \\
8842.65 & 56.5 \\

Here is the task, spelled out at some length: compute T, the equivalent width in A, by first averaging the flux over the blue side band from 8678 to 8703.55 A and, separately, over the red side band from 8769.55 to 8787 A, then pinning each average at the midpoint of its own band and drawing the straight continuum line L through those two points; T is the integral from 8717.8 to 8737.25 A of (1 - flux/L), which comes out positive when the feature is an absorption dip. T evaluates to -0.4 A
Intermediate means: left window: 56.8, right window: 56.6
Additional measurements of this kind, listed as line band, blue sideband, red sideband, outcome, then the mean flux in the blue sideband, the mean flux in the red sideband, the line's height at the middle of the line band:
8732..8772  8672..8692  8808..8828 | -0.9 A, 56.3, 55.6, 56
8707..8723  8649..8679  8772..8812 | -0.7 A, 53.2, 55.8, 54.3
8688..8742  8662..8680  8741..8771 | -1.8 A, 53.1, 57.3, 55.3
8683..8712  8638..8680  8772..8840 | -1.0 A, 54.8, 55.9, 55.1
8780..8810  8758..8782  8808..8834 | 0.7 A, 57.8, 55.9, 56.9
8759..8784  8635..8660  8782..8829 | -0.7 A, 57.7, 55.7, 56.1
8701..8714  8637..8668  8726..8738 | -0.1 A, 54.6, 57.5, 56.6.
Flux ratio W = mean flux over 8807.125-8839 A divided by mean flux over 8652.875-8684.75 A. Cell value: 1.05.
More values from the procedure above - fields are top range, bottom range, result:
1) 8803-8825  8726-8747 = 0.96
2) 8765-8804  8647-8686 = 1.06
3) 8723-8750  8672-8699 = 1.01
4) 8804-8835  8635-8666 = 1.01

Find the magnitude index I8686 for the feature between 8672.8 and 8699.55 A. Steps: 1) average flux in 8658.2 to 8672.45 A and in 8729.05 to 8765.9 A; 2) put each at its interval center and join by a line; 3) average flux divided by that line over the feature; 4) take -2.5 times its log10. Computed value -0.11 mag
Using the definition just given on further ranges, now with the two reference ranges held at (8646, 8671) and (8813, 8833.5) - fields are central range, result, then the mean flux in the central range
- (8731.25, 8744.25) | -0.05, 57.1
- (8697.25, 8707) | -0.07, 57.5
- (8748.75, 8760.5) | -0.04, 56.7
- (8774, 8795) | -0.02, 56.7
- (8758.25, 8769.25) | -0.08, 59.3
